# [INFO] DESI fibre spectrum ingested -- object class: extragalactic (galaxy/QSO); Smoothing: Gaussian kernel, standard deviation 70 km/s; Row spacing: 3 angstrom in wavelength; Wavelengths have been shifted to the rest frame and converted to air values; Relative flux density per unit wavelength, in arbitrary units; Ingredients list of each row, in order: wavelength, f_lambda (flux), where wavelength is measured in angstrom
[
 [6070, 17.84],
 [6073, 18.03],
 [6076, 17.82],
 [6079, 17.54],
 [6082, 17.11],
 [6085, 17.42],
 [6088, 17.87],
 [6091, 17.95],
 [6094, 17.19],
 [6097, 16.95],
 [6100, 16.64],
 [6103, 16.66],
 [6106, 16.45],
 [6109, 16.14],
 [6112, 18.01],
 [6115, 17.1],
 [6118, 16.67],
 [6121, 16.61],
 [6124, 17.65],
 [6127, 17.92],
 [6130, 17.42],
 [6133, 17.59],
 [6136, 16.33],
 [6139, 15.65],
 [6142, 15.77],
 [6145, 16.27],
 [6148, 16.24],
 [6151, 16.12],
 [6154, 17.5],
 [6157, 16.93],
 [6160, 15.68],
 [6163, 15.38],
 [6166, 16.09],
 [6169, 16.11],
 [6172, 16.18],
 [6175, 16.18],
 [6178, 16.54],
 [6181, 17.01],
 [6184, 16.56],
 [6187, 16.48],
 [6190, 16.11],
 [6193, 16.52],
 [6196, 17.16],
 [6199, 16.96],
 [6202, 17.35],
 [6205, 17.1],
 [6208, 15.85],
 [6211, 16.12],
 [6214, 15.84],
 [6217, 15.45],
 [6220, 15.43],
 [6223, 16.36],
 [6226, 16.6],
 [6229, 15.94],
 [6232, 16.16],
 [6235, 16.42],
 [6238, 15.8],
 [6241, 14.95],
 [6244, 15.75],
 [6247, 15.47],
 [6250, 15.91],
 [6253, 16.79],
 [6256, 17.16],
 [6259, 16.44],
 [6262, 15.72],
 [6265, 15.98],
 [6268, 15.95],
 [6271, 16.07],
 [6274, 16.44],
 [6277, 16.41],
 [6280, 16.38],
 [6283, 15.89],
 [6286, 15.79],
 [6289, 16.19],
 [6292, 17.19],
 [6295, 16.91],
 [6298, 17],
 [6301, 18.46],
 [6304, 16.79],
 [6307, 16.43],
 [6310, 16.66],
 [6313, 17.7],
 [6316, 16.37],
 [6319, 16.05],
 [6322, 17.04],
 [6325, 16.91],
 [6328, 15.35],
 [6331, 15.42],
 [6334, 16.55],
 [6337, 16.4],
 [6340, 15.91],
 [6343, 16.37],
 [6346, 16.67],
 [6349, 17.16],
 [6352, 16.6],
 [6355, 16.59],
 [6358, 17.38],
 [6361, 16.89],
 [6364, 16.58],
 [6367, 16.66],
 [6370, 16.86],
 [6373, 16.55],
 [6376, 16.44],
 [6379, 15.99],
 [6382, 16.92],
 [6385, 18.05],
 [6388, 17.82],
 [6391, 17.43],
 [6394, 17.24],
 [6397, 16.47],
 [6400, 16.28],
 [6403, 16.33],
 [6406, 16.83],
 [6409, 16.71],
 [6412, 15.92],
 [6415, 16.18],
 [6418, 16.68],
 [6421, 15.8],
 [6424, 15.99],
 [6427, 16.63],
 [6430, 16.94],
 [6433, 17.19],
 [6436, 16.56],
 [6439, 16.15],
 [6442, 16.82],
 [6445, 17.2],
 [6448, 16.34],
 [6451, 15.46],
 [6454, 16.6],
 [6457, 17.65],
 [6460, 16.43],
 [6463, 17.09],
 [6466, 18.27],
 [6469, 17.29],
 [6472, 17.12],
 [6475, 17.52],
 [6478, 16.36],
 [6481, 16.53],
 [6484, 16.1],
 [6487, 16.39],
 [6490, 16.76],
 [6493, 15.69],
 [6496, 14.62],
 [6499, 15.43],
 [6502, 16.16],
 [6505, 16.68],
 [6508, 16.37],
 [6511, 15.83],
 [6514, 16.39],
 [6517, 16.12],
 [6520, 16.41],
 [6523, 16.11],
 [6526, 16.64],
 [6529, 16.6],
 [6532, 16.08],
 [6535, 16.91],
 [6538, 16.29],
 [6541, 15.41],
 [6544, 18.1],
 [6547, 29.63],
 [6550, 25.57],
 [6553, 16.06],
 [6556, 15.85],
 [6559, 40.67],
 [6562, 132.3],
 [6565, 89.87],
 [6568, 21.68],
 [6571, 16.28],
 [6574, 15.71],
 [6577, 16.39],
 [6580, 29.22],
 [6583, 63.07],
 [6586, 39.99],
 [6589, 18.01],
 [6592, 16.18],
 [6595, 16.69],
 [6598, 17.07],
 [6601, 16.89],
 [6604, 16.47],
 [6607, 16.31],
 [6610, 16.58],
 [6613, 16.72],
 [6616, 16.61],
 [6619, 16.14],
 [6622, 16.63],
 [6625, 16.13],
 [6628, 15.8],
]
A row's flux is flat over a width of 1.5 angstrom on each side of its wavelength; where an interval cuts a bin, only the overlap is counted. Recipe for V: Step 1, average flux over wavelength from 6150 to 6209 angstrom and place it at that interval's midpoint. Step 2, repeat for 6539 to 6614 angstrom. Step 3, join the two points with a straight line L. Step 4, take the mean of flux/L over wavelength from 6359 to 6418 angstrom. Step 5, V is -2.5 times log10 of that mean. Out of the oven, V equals 0.36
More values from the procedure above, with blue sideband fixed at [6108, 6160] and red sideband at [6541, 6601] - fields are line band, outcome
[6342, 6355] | 0.42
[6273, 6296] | 0.33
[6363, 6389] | 0.45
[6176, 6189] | 0.12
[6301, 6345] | 0.39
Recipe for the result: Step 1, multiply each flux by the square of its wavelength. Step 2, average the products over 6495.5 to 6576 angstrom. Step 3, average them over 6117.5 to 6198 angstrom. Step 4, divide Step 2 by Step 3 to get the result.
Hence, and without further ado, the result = 1.7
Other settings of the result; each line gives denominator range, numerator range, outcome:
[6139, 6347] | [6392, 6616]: 1.39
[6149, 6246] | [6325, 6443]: 1.08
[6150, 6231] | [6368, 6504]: 1.10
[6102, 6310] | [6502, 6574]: 1.79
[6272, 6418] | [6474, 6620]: 1.48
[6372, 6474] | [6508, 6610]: 1.62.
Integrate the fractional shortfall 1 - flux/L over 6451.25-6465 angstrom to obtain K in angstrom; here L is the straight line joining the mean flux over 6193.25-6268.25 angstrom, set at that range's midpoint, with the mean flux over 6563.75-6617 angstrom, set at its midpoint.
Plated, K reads 3.2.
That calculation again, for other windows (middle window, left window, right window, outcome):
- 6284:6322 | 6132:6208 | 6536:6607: 7.61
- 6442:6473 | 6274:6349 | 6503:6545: -0.92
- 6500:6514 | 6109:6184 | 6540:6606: 6.15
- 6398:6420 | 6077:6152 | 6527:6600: 7.78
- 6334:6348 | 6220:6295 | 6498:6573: 1.99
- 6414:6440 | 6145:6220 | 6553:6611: 9.53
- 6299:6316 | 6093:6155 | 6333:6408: -0.36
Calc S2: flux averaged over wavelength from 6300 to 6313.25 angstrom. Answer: 17.1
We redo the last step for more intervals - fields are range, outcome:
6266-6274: 16.1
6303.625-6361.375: 16.6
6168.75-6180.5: 16.3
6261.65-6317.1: 16.6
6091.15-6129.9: 17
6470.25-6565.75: 23.2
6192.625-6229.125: 16.4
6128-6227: 16.4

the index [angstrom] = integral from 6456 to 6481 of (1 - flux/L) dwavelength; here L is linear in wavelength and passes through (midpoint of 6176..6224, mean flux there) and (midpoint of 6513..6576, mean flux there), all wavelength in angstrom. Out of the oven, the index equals 8.1 angstrom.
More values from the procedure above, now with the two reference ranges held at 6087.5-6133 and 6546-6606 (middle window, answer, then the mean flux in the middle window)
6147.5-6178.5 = 4.3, 16.3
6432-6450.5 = 7.6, 16.6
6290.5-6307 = 4.4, 17.2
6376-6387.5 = 4.0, 17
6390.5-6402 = 4.2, 16.8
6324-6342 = 6.2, 16.1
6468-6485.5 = 7.5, 16.8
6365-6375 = 3.5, 16.7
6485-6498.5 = 6.3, 15.8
